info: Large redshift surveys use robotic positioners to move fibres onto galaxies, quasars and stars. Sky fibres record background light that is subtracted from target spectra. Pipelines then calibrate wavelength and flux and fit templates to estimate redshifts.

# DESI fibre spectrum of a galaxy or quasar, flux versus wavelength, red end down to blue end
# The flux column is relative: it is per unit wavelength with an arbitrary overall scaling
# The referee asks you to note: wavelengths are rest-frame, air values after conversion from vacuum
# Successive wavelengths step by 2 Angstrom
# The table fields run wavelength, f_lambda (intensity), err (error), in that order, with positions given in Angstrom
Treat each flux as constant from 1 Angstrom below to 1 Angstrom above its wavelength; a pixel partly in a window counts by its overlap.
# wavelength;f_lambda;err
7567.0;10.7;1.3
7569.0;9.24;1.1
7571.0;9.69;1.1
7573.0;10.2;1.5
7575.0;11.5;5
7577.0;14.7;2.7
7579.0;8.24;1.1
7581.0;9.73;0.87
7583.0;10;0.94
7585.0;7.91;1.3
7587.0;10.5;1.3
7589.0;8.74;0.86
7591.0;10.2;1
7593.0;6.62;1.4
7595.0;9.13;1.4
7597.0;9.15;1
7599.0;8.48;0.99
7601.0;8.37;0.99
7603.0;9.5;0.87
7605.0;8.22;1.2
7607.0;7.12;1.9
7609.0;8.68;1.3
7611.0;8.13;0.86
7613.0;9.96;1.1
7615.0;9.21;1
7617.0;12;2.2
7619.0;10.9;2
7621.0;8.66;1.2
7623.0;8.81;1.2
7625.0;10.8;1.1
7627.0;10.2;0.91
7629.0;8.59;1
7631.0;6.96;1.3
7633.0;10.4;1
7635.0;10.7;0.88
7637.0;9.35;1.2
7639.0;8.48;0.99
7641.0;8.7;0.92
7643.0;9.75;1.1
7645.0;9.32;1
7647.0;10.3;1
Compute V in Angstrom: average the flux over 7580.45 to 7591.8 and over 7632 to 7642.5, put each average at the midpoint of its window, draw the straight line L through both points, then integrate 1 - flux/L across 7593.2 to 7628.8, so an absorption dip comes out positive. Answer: 1.3 Angstrom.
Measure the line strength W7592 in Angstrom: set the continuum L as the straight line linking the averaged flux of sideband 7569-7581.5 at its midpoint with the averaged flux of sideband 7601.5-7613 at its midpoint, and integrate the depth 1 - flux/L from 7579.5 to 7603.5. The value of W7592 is 1.3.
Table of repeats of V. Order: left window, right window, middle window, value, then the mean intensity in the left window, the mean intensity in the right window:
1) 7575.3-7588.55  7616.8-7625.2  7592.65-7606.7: 2.2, 10.2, 10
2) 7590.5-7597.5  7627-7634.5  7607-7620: -1.1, 8.65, 8.99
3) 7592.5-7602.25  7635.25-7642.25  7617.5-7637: -1.5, 8.47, 9.07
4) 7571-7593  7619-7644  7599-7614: 1.7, 9.99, 9.35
